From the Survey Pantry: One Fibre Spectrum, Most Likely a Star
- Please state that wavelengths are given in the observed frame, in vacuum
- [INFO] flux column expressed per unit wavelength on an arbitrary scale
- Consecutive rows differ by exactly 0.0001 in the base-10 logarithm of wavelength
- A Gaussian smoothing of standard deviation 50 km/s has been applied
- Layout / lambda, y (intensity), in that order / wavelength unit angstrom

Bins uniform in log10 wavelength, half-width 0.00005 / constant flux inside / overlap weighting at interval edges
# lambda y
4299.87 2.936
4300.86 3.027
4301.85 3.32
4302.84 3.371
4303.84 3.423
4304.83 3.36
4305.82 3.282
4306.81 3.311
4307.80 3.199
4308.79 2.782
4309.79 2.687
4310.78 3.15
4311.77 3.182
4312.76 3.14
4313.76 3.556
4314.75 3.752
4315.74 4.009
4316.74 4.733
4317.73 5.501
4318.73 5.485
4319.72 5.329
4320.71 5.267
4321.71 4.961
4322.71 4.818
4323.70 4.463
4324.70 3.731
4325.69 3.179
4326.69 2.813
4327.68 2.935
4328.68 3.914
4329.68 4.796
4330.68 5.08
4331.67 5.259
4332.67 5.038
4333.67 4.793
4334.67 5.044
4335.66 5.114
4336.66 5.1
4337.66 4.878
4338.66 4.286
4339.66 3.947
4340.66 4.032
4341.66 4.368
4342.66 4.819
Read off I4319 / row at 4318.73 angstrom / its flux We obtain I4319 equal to 5.485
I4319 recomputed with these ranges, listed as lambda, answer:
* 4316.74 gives 4.733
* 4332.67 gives 5.038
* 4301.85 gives 3.32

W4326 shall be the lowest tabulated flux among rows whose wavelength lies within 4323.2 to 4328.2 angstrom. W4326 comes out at 2.813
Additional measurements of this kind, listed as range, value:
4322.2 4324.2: 4.463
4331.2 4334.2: 4.793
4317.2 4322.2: 4.961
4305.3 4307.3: 3.282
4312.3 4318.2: 3.14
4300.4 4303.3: 3.027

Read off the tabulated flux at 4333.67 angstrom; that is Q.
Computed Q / 4.793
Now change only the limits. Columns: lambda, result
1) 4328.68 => 3.914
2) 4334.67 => 5.044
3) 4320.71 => 5.267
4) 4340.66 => 4.032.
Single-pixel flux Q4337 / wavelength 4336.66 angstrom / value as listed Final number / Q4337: 5.1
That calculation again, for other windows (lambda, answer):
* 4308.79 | 2.782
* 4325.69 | 3.179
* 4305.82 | 3.282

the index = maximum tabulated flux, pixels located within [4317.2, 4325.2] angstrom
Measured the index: 5.501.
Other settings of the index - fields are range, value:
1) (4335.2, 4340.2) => 5.114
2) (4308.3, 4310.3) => 2.782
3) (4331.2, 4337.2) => 5.259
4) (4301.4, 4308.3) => 3.423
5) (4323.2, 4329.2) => 4.463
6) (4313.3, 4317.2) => 4.733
